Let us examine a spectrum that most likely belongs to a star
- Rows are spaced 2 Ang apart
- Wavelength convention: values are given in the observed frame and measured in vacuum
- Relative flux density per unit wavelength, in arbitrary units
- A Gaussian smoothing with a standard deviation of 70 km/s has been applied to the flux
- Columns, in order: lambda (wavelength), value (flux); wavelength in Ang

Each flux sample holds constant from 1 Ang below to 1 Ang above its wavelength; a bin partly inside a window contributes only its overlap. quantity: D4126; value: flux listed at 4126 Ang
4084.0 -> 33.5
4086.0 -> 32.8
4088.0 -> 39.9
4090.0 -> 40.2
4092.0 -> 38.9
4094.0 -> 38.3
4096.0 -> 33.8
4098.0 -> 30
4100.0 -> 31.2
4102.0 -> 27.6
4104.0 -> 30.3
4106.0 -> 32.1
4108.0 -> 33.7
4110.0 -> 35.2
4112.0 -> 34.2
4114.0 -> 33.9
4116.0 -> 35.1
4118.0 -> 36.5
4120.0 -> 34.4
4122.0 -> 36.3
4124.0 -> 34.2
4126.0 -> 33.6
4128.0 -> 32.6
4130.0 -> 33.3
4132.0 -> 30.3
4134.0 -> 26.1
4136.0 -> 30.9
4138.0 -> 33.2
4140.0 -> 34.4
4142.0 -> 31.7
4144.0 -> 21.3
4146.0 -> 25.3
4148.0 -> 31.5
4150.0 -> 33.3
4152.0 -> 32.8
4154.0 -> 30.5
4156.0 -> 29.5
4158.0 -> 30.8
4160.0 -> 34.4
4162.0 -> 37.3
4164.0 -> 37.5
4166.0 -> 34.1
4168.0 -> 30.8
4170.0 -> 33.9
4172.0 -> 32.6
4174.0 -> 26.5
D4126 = 33.6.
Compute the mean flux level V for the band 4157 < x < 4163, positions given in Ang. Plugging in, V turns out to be 34.2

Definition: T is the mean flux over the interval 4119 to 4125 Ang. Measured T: 35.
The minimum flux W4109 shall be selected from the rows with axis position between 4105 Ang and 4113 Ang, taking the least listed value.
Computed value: 32.1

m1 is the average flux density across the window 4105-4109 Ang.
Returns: 32.9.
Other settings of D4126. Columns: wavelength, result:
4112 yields 34.2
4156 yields 29.5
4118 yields 36.5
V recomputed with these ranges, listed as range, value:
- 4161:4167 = 36.3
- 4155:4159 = 30.1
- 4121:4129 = 34.2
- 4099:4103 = 29.4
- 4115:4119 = 35.8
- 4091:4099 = 35.2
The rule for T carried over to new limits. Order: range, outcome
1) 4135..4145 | 30.3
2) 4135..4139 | 32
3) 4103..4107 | 31.2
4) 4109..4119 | 35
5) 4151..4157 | 30.9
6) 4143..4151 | 27.9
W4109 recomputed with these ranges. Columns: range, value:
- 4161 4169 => 30.8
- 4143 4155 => 21.3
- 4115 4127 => 33.6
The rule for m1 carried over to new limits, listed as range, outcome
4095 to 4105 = 30.6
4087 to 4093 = 39.7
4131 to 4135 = 28.2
